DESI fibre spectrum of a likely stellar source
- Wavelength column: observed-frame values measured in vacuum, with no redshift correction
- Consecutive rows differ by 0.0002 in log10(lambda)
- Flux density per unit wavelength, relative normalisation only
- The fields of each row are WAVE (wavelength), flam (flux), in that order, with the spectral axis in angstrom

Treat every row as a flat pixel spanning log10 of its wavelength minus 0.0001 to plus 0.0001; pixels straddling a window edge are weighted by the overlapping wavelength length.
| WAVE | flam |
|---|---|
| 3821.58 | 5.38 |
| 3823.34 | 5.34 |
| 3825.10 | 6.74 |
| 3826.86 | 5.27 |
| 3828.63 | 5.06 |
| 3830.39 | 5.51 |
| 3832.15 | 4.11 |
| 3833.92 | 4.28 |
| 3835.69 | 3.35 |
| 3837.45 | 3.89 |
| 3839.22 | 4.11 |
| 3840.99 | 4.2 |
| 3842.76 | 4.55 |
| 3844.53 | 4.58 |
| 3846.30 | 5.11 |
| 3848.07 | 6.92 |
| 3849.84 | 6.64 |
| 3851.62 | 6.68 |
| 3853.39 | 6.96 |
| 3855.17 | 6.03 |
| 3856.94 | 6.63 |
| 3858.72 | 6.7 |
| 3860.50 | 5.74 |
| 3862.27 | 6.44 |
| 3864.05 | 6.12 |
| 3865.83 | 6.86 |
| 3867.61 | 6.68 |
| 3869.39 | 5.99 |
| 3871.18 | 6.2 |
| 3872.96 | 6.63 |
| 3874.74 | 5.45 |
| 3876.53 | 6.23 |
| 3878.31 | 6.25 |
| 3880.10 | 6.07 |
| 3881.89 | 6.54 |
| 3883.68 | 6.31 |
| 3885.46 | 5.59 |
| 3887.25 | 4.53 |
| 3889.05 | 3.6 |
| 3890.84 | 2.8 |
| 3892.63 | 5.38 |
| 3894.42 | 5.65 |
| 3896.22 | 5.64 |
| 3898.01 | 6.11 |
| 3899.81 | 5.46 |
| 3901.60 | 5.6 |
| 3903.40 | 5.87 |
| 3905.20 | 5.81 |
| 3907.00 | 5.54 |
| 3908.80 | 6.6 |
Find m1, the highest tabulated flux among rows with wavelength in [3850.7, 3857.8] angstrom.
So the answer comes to 6.96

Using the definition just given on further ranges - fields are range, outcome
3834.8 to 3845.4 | 4.58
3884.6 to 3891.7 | 5.59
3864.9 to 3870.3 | 6.86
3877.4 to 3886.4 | 6.54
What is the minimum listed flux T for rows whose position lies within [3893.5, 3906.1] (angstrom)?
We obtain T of 5.46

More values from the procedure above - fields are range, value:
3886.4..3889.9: 3.6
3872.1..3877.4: 5.45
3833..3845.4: 3.35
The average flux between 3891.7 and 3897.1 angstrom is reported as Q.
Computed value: 5.54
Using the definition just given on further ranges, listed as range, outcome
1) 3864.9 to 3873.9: 6.47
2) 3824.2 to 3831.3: 5.64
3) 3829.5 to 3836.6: 4.31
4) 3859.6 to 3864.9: 6.11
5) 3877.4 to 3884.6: 6.29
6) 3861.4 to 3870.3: 6.41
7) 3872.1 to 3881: 6.12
